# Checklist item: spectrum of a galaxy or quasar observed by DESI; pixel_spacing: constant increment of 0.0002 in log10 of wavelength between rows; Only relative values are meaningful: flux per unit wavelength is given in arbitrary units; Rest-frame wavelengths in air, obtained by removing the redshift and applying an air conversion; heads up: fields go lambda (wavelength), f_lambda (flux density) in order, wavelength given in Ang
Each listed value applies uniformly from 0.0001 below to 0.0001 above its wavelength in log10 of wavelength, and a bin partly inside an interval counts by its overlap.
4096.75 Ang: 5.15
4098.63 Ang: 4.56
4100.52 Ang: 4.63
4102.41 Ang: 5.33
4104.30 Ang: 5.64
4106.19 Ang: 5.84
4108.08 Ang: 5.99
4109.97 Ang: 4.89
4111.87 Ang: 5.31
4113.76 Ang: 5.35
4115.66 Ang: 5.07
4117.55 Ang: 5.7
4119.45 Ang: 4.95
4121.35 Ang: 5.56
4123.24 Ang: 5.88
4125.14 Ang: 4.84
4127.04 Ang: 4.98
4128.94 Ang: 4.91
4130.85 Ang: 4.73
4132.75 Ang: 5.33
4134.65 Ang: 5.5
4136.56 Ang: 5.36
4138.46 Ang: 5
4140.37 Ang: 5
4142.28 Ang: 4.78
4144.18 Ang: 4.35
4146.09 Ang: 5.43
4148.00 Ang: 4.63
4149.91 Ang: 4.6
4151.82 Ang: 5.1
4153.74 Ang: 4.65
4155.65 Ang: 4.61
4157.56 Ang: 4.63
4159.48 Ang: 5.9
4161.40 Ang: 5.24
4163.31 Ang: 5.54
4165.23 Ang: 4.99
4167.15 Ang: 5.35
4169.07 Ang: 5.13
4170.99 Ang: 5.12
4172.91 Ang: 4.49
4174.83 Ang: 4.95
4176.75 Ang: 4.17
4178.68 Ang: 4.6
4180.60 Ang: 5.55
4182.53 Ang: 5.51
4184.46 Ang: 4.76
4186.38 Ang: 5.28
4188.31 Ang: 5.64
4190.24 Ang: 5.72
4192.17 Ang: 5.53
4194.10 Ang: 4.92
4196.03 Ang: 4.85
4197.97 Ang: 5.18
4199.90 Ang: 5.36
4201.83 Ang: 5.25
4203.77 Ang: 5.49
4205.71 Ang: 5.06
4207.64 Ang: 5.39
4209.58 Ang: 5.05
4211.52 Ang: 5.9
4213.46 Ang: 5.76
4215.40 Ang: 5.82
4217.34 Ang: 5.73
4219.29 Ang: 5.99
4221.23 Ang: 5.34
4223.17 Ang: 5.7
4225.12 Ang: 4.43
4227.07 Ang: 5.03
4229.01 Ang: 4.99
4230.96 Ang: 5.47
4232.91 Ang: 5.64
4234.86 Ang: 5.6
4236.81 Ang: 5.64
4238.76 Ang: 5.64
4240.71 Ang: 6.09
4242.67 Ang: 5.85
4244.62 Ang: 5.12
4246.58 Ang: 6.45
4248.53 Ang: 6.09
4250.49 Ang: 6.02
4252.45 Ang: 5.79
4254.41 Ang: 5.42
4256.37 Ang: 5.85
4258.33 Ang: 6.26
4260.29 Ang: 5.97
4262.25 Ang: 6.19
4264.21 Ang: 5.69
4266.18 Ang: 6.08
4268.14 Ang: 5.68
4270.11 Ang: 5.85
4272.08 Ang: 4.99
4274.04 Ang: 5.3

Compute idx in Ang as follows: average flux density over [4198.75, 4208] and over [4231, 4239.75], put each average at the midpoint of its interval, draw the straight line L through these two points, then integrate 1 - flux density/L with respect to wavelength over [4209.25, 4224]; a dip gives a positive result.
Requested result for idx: -0.7 Ang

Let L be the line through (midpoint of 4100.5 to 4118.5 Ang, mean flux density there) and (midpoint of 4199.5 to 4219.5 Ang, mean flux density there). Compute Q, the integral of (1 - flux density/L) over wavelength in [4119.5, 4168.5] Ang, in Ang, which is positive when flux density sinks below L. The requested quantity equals 3.4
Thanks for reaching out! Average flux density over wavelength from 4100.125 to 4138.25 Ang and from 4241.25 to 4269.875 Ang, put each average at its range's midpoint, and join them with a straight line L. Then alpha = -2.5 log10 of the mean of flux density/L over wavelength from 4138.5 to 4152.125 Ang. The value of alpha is 0.12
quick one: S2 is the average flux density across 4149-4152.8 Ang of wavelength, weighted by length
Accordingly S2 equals 4.84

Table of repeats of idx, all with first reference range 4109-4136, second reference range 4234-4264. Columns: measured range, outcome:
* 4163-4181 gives 1.7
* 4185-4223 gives 1.4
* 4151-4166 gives 0.9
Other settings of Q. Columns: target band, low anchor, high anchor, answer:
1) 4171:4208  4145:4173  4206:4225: 1.27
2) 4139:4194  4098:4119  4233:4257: 4.67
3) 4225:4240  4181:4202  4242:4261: 0.86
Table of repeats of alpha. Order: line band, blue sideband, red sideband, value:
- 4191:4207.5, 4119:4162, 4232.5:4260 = 0.052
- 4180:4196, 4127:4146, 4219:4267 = 0.002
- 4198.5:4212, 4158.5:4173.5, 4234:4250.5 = 0.041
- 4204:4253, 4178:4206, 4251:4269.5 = 0.002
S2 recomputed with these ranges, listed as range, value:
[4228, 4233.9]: 5.37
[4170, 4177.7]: 4.69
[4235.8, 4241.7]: 5.79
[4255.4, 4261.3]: 6.03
